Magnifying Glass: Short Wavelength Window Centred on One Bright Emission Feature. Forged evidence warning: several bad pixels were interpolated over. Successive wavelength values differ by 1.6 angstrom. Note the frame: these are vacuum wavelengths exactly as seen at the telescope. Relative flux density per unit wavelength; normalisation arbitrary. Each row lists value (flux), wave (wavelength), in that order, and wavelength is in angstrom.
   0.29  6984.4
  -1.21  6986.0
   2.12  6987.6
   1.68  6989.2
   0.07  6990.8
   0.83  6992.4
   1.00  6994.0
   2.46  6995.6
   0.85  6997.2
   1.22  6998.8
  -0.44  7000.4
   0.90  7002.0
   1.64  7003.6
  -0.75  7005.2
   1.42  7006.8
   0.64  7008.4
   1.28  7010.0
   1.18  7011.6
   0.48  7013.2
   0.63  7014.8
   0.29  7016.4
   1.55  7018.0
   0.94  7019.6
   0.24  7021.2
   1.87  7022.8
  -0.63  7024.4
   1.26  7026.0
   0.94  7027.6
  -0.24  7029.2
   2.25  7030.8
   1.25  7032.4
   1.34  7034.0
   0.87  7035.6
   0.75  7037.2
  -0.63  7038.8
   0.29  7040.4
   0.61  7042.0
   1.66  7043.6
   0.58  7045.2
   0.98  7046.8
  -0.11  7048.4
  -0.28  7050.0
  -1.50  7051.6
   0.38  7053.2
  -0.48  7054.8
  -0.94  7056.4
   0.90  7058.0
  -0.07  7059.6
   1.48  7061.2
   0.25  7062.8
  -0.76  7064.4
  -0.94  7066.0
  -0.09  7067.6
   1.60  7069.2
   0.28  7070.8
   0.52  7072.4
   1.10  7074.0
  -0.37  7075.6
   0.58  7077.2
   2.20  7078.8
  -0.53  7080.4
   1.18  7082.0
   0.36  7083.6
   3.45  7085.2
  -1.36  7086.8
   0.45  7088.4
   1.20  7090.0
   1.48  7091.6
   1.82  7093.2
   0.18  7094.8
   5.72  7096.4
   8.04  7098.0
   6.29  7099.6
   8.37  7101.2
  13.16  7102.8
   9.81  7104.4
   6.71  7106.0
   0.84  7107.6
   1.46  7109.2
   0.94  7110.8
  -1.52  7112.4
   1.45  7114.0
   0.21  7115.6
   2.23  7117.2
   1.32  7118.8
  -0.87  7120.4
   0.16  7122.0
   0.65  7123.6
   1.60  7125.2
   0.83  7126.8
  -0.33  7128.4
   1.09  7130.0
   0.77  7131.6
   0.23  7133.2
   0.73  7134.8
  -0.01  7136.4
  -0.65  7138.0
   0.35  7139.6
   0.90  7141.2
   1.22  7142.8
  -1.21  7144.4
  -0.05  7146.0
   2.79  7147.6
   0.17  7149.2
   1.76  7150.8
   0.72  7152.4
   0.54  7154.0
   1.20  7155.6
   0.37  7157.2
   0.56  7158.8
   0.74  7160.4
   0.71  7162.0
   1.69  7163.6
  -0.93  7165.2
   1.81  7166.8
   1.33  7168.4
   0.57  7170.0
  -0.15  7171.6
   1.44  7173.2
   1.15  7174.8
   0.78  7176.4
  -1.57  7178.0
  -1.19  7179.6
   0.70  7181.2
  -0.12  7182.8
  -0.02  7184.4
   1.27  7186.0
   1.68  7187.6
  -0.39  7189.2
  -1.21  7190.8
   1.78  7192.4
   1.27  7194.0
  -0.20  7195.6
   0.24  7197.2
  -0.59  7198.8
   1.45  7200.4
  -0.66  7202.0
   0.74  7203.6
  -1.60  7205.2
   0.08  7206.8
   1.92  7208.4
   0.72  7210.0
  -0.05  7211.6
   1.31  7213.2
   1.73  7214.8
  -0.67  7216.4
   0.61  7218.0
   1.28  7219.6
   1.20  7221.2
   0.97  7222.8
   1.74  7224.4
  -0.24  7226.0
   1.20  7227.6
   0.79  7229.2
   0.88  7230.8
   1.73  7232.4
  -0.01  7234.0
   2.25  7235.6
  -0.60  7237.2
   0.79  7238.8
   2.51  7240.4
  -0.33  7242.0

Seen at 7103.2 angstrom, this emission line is [O II] 3727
